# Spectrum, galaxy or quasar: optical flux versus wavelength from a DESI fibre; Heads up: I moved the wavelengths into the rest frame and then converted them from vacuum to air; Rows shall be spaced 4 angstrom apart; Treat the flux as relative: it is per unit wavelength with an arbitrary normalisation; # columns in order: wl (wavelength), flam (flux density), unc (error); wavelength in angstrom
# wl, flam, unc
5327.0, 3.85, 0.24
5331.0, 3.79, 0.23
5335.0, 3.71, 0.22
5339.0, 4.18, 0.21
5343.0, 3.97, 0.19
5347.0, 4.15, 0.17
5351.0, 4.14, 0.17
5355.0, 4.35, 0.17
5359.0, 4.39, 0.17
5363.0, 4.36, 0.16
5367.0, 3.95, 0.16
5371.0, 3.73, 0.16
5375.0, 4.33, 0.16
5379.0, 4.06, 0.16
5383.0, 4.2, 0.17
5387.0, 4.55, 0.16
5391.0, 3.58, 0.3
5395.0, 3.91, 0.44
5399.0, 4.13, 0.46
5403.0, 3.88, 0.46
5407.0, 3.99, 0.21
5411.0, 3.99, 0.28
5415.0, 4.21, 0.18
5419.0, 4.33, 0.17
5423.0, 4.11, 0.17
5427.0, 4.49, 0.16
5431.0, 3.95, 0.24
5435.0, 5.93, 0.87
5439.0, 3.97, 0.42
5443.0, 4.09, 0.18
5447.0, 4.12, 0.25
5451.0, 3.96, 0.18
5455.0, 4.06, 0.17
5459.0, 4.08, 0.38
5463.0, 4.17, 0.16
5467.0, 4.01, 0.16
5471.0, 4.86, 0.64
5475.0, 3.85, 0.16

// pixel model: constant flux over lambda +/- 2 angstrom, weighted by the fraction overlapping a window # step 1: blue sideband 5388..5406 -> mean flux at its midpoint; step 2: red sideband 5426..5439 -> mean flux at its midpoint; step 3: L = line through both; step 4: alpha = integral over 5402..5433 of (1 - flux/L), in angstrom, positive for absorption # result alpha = 1.6 angstrom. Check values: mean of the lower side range 3.92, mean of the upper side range 4.69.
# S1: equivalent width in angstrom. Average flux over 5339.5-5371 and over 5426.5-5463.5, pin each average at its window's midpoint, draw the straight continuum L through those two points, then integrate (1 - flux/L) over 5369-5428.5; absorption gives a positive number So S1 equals 1.7 angstrom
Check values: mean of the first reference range 4.16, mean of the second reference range 4.28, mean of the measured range 4.1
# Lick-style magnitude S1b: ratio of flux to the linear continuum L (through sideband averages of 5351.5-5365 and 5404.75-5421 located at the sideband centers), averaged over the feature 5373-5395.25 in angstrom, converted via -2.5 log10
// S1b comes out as 0.03 mag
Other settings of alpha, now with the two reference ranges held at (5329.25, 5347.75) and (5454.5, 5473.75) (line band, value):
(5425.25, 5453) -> -1.20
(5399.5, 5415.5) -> 0.37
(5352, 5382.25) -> -1.16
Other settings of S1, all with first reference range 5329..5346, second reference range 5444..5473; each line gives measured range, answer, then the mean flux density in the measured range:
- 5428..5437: -1.67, 4.89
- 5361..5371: -0.21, 4.07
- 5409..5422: -0.26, 4.17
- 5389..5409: 0.77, 3.9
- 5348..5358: -0.74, 4.25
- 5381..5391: -0.47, 4.22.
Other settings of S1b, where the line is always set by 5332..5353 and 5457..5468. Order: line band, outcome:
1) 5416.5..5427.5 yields -0.055 mag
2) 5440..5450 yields 0.002 mag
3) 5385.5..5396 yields 0.014 mag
